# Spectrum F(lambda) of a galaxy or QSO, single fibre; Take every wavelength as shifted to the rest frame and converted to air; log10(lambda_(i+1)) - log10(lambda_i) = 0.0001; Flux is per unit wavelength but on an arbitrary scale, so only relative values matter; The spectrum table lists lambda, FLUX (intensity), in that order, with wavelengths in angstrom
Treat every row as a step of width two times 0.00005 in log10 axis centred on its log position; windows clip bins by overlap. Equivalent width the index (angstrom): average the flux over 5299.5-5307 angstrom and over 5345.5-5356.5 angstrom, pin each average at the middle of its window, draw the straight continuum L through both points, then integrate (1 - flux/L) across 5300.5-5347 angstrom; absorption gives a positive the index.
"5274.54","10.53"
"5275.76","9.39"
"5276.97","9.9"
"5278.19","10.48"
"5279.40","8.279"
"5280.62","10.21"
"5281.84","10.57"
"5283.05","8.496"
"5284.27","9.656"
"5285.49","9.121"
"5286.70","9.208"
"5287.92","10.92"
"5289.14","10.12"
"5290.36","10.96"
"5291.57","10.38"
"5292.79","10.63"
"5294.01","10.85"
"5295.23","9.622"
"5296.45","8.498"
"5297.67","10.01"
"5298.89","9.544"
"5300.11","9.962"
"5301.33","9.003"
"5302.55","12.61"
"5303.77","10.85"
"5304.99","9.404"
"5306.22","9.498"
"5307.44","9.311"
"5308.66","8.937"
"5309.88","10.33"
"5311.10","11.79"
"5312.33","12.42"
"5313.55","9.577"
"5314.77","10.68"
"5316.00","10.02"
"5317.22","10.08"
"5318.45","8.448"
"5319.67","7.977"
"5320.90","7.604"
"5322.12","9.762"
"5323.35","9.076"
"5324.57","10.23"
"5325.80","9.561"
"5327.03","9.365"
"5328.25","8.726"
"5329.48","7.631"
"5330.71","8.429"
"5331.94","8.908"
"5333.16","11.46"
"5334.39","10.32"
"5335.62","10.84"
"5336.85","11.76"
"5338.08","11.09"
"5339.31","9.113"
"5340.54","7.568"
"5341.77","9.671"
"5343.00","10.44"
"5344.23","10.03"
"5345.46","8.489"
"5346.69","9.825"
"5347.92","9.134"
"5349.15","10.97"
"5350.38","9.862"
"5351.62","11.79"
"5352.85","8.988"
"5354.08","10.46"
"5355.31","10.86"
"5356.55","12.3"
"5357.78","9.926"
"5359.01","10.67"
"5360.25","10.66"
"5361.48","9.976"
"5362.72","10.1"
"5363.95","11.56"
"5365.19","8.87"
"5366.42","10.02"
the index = 2.1 angstrom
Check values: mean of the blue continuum 10.2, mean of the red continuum 10.3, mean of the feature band 9.76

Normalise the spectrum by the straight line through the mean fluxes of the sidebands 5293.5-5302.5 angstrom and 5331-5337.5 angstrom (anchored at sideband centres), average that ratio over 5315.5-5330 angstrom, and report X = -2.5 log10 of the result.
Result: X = 0.14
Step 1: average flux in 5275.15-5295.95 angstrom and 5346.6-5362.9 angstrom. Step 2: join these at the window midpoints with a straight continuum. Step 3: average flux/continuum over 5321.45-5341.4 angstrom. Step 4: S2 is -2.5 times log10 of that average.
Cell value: 0.07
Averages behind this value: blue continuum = 9.92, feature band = 9.61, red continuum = 10.4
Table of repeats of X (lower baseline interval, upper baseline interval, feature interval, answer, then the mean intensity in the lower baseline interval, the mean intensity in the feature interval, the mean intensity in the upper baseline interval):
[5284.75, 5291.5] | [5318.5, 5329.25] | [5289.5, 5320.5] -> -0.054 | 10.1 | 10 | 8.96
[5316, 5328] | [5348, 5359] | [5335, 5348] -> 0.020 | 9.16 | 9.84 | 10.6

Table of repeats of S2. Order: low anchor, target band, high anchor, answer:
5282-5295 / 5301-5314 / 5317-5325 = -0.11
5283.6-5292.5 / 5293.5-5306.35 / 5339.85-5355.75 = 0.00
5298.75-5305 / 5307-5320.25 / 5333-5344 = 0.04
